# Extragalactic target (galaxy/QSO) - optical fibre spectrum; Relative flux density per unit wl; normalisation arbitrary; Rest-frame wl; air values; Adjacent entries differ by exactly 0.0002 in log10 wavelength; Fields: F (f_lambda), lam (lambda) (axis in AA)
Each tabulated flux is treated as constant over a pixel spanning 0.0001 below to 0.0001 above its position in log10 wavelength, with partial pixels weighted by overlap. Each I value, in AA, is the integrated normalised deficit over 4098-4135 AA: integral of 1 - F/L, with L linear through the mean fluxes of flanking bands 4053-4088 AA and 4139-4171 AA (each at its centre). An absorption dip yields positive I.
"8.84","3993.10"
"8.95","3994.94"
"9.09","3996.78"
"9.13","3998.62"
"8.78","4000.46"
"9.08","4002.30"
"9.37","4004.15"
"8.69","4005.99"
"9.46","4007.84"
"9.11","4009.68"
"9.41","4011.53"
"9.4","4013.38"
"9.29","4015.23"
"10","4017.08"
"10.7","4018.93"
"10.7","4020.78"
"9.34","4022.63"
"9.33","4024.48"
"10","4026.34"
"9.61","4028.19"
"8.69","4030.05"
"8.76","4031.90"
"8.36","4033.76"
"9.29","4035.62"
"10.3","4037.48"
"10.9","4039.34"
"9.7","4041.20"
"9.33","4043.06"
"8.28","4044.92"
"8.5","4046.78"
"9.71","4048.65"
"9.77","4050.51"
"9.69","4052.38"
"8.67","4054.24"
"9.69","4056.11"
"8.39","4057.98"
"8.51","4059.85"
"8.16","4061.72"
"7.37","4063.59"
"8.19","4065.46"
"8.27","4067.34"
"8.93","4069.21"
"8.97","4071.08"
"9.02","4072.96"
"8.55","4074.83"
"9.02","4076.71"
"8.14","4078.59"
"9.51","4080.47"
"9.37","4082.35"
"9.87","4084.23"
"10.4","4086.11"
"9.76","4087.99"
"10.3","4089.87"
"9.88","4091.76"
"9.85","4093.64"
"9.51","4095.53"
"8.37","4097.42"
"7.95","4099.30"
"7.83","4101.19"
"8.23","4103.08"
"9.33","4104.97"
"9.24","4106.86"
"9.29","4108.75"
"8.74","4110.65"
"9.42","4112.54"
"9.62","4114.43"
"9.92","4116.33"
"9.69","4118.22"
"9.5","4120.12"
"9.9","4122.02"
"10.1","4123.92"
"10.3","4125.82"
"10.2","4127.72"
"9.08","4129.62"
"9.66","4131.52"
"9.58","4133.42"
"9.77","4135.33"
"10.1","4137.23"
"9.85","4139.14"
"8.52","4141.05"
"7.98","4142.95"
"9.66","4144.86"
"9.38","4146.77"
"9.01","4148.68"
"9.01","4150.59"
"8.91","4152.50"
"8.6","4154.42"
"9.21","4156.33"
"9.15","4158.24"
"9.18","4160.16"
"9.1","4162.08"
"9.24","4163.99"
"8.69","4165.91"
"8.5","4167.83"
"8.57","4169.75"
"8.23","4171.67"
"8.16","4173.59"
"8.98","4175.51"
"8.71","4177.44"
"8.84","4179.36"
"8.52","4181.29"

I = -1.8 AA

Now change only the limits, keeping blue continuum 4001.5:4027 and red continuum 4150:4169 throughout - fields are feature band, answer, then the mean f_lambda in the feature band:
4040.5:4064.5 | 1.3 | 8.9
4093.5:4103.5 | 0.7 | 8.54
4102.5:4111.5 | 0.2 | 8.99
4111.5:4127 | -1.2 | 9.81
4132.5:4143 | -0.4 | 9.41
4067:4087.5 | 0.4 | 9.14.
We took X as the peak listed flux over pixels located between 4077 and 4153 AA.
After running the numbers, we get 10.4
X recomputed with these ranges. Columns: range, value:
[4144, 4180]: 9.66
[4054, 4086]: 9.87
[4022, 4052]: 10.9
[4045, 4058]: 9.77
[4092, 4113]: 9.85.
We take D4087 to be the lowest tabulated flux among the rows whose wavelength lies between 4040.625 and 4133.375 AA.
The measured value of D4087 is 7.37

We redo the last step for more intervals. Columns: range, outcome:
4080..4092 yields 9.37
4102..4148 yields 7.98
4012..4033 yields 8.69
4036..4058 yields 8.28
